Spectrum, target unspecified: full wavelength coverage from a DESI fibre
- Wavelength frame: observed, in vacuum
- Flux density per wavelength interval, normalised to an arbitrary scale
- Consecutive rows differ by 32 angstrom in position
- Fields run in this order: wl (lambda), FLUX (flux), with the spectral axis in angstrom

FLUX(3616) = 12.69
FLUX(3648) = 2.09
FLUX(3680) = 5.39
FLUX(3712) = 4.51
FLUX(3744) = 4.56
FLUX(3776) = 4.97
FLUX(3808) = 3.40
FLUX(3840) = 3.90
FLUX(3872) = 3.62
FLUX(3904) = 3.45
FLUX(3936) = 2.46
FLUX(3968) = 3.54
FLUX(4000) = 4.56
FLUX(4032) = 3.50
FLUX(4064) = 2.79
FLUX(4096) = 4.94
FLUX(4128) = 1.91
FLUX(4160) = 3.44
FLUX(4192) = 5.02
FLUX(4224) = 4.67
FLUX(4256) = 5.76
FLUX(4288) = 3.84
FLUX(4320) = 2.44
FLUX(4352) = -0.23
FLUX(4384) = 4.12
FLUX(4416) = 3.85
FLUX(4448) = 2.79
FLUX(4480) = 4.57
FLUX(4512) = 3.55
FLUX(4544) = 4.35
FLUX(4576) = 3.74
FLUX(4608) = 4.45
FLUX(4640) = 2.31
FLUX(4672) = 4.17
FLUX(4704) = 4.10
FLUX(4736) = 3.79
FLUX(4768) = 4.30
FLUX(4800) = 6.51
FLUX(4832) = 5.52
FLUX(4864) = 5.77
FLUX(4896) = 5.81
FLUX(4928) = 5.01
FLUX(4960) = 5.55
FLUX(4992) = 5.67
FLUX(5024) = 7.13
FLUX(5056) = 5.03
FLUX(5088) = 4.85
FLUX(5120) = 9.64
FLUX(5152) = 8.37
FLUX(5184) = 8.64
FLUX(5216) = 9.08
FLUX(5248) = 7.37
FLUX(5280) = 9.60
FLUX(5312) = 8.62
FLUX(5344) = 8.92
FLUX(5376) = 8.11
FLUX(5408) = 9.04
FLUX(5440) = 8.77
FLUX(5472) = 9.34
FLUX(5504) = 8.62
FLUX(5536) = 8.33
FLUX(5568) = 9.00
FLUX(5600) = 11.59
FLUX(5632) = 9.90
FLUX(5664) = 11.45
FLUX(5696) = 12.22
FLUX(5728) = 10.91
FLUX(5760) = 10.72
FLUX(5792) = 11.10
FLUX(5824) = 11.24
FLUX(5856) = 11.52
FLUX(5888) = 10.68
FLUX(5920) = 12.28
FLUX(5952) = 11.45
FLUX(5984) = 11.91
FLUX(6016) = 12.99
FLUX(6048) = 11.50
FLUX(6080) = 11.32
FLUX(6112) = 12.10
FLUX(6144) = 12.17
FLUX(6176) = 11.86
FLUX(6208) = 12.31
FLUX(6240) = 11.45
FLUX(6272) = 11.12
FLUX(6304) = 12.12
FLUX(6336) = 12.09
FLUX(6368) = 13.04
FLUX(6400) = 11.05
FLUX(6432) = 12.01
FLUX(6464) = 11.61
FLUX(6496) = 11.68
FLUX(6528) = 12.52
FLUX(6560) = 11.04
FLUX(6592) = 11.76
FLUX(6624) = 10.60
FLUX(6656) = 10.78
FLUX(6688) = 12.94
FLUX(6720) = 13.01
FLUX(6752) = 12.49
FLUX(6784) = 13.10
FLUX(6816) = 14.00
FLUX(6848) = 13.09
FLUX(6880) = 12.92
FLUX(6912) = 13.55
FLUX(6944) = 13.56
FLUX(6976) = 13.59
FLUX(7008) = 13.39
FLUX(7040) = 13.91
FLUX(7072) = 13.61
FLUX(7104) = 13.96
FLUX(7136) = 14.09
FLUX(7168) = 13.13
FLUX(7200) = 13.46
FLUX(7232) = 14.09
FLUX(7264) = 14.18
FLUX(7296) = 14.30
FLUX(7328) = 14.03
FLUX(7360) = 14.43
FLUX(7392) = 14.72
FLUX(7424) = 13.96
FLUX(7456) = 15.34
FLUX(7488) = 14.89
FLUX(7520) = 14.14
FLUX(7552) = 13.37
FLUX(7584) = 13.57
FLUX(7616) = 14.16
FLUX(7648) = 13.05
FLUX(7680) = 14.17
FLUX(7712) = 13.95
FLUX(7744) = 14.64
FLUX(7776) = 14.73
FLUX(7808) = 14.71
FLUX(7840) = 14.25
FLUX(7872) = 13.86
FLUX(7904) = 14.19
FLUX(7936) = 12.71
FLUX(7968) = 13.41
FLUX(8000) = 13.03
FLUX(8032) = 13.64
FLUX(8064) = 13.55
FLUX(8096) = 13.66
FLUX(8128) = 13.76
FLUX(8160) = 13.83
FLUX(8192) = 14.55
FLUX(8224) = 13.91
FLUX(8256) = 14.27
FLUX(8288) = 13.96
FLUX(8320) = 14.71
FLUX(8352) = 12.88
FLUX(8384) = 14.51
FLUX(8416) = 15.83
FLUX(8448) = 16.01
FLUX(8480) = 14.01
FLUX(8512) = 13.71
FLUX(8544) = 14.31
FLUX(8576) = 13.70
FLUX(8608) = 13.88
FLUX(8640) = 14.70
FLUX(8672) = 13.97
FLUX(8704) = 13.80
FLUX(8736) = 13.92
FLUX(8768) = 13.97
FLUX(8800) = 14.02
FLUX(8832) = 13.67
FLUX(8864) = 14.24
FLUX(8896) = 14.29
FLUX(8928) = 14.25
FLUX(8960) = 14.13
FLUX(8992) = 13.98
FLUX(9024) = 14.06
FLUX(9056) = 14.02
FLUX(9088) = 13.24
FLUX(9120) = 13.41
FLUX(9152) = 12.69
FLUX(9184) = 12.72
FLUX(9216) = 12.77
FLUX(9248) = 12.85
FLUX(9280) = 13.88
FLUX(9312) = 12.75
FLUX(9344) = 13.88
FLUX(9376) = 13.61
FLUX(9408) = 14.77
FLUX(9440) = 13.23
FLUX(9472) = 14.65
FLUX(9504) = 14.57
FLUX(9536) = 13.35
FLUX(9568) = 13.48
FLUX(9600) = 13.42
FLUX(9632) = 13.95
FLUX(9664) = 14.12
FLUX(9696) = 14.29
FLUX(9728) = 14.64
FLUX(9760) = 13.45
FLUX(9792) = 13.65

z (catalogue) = 0.28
